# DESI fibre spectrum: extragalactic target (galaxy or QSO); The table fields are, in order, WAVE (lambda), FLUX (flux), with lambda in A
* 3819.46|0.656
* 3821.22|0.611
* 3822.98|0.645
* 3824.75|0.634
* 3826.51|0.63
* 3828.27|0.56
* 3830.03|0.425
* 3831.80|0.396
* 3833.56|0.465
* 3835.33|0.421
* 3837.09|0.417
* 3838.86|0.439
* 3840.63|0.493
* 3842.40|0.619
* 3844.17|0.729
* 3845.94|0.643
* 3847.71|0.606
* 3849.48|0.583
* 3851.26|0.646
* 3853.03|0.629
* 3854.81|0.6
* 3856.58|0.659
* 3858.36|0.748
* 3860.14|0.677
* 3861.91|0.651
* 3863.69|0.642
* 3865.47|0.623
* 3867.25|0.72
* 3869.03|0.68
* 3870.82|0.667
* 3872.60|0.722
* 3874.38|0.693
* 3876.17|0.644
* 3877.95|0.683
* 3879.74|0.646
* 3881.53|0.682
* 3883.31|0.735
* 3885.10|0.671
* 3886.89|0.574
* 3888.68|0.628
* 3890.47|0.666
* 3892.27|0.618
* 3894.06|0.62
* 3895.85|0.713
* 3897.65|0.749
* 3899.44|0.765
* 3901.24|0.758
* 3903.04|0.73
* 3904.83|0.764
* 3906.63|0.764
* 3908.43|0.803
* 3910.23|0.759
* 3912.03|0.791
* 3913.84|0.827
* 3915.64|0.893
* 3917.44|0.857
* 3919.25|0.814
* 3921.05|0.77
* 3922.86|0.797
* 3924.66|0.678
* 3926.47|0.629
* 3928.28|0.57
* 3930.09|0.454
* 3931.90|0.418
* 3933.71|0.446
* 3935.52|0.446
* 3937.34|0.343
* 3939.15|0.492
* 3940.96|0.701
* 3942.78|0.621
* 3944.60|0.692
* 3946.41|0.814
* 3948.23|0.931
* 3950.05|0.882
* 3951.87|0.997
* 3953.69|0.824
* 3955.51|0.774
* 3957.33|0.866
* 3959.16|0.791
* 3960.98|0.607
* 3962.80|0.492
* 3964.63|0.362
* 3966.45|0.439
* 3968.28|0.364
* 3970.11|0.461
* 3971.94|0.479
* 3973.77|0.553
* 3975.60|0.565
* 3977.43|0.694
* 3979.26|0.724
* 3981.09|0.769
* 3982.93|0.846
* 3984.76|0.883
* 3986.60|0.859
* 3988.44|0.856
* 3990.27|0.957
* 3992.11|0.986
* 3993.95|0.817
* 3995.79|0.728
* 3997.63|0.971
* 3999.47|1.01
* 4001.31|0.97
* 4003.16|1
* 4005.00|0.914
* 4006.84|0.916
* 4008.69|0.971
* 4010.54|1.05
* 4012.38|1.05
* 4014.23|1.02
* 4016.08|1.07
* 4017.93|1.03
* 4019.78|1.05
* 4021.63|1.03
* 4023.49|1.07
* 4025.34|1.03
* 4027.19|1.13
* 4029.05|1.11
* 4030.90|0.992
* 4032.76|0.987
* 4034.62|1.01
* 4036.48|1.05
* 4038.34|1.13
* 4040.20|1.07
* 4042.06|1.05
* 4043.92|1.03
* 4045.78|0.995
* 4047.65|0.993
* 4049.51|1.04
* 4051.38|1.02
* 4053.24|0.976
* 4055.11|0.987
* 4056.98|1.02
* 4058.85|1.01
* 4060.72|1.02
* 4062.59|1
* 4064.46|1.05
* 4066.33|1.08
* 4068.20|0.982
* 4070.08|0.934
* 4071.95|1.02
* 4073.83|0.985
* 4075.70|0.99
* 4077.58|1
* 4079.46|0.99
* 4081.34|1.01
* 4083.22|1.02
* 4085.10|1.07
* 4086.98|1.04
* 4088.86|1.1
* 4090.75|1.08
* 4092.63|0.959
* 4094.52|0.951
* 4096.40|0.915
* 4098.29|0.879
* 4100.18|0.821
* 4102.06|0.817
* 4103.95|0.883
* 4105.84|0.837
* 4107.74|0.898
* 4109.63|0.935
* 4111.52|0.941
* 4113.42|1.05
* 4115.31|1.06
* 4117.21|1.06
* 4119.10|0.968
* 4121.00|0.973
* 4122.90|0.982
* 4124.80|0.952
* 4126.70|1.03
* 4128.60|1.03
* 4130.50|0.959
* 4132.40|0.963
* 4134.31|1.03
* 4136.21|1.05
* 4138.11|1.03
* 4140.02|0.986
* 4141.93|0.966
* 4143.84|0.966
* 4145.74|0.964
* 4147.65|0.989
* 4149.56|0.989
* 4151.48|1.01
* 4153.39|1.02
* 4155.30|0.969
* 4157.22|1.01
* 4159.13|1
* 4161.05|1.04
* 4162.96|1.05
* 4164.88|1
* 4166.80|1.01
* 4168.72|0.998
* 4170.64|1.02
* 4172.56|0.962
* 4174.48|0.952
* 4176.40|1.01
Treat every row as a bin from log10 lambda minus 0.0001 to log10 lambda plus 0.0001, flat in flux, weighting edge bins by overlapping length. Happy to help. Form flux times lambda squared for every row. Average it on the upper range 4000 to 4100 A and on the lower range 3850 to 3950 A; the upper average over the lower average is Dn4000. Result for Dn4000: 1.61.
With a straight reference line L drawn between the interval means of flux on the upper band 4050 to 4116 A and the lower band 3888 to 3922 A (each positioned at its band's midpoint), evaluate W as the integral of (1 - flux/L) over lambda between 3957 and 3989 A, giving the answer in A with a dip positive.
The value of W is 7.7 A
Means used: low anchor 0.753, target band 0.639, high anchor 0.981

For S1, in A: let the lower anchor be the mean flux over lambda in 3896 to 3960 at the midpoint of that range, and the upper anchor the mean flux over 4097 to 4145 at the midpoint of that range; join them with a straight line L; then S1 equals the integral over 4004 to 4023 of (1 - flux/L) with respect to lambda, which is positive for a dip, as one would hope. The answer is -4.2 A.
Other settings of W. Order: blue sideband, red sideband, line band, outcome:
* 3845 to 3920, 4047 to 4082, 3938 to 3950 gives 1.3 A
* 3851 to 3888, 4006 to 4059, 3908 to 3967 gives 9.4 A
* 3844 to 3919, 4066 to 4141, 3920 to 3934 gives 2.8 A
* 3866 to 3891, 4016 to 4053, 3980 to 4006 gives 1.3 A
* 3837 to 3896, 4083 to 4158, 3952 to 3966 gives 1.5 A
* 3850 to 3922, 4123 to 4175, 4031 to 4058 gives -4.4 A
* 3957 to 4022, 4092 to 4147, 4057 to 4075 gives -2.2 A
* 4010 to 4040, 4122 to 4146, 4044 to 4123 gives 2.8 A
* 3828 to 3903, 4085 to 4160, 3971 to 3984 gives 2.0 A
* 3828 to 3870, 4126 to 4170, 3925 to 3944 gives 5.0 A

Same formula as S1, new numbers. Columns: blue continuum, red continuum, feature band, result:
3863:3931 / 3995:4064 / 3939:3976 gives 8.12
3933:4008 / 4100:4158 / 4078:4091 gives -1.94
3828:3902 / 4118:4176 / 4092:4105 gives 0.63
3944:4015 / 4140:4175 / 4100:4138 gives -0.57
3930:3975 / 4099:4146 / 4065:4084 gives -2.99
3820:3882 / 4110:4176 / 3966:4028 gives -4.26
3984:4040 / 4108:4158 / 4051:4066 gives -0.32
